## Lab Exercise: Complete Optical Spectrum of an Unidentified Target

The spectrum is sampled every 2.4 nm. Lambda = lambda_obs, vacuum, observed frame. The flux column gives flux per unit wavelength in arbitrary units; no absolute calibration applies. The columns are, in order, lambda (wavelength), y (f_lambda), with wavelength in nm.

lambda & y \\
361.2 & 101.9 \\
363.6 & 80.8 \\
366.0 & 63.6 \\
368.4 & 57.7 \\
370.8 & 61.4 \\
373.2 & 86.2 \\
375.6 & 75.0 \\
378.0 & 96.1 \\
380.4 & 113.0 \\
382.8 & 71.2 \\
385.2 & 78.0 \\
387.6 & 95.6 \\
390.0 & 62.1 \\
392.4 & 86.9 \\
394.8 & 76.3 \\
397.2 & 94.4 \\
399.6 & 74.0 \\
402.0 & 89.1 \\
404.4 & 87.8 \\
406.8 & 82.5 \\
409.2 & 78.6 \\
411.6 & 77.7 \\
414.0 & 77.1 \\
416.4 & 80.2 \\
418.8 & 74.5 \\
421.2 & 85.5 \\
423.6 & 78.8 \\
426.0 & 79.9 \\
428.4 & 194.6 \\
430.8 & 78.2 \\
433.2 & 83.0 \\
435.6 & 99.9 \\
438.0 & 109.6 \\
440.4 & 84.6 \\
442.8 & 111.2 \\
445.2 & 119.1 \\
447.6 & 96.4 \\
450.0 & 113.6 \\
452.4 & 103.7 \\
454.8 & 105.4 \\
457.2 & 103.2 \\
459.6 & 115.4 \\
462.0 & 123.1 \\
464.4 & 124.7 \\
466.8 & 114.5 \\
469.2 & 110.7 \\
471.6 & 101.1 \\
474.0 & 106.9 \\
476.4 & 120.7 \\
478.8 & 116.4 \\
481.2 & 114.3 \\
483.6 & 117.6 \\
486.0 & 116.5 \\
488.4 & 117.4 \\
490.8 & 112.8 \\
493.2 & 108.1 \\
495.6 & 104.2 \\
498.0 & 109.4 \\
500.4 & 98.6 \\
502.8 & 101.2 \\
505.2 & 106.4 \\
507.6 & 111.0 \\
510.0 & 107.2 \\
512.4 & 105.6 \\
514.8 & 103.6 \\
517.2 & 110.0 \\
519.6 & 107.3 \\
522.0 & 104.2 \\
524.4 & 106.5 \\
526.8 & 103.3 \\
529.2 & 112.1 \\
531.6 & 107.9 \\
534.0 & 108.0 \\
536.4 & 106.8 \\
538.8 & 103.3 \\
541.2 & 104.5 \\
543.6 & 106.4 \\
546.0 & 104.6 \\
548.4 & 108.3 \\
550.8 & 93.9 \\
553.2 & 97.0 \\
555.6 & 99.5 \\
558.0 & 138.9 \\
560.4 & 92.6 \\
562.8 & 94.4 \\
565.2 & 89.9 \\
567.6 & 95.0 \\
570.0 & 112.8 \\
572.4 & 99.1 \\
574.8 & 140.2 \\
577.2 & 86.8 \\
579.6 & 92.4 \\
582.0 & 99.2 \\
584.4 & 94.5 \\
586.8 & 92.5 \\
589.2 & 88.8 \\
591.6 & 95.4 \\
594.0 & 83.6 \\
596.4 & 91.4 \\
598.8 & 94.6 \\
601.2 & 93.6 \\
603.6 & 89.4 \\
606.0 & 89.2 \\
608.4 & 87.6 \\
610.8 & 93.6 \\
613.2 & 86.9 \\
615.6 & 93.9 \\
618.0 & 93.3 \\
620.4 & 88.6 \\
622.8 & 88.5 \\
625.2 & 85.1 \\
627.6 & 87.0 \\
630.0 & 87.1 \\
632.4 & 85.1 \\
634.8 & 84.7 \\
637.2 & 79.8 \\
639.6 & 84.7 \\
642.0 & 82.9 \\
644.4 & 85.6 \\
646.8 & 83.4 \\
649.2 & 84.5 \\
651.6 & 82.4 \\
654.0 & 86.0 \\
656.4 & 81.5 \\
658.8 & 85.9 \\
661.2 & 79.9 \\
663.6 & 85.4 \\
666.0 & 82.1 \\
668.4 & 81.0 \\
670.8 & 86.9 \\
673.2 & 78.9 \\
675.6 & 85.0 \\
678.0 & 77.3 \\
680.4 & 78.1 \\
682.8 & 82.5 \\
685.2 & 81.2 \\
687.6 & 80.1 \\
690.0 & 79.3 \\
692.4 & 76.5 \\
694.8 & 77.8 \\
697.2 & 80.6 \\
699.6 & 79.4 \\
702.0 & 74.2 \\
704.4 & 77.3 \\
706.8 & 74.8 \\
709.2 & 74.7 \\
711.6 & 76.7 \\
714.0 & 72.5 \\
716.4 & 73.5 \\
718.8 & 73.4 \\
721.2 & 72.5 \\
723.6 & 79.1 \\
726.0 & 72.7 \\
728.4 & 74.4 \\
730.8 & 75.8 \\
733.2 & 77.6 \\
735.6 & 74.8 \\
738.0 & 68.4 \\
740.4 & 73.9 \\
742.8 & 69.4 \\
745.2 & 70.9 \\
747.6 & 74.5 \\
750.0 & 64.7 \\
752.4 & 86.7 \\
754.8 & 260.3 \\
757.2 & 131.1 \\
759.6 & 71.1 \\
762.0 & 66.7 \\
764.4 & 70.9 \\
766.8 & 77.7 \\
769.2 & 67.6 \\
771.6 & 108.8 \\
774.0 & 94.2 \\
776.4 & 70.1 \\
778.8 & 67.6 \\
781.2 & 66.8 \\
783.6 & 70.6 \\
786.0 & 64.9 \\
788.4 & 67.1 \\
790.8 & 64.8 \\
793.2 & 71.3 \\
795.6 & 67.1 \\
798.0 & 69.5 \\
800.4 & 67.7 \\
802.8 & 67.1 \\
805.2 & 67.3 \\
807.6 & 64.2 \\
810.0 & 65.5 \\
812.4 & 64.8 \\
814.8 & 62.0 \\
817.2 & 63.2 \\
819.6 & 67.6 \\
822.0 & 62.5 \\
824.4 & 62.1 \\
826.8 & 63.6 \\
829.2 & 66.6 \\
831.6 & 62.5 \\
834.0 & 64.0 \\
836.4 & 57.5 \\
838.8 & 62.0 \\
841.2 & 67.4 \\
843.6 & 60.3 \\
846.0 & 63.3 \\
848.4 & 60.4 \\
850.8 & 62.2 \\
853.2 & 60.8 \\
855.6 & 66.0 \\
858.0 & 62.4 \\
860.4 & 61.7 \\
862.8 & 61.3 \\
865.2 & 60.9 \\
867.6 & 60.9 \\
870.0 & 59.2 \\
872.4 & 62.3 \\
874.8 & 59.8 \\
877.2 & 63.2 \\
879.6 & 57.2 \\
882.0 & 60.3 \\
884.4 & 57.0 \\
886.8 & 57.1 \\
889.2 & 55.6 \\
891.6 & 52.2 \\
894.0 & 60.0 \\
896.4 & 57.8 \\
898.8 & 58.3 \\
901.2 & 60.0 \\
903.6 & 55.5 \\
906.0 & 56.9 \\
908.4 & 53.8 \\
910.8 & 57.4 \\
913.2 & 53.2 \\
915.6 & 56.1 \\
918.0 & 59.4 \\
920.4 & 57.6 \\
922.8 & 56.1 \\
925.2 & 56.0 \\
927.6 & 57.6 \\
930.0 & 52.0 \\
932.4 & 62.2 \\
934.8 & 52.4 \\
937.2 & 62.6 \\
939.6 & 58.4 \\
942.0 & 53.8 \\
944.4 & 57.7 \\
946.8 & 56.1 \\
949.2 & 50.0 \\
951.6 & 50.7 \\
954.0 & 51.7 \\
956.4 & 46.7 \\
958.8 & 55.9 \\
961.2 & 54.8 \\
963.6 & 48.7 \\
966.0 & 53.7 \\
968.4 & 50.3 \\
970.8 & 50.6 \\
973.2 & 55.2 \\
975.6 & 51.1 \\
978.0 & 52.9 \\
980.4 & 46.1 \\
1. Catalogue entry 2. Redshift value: 0.15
